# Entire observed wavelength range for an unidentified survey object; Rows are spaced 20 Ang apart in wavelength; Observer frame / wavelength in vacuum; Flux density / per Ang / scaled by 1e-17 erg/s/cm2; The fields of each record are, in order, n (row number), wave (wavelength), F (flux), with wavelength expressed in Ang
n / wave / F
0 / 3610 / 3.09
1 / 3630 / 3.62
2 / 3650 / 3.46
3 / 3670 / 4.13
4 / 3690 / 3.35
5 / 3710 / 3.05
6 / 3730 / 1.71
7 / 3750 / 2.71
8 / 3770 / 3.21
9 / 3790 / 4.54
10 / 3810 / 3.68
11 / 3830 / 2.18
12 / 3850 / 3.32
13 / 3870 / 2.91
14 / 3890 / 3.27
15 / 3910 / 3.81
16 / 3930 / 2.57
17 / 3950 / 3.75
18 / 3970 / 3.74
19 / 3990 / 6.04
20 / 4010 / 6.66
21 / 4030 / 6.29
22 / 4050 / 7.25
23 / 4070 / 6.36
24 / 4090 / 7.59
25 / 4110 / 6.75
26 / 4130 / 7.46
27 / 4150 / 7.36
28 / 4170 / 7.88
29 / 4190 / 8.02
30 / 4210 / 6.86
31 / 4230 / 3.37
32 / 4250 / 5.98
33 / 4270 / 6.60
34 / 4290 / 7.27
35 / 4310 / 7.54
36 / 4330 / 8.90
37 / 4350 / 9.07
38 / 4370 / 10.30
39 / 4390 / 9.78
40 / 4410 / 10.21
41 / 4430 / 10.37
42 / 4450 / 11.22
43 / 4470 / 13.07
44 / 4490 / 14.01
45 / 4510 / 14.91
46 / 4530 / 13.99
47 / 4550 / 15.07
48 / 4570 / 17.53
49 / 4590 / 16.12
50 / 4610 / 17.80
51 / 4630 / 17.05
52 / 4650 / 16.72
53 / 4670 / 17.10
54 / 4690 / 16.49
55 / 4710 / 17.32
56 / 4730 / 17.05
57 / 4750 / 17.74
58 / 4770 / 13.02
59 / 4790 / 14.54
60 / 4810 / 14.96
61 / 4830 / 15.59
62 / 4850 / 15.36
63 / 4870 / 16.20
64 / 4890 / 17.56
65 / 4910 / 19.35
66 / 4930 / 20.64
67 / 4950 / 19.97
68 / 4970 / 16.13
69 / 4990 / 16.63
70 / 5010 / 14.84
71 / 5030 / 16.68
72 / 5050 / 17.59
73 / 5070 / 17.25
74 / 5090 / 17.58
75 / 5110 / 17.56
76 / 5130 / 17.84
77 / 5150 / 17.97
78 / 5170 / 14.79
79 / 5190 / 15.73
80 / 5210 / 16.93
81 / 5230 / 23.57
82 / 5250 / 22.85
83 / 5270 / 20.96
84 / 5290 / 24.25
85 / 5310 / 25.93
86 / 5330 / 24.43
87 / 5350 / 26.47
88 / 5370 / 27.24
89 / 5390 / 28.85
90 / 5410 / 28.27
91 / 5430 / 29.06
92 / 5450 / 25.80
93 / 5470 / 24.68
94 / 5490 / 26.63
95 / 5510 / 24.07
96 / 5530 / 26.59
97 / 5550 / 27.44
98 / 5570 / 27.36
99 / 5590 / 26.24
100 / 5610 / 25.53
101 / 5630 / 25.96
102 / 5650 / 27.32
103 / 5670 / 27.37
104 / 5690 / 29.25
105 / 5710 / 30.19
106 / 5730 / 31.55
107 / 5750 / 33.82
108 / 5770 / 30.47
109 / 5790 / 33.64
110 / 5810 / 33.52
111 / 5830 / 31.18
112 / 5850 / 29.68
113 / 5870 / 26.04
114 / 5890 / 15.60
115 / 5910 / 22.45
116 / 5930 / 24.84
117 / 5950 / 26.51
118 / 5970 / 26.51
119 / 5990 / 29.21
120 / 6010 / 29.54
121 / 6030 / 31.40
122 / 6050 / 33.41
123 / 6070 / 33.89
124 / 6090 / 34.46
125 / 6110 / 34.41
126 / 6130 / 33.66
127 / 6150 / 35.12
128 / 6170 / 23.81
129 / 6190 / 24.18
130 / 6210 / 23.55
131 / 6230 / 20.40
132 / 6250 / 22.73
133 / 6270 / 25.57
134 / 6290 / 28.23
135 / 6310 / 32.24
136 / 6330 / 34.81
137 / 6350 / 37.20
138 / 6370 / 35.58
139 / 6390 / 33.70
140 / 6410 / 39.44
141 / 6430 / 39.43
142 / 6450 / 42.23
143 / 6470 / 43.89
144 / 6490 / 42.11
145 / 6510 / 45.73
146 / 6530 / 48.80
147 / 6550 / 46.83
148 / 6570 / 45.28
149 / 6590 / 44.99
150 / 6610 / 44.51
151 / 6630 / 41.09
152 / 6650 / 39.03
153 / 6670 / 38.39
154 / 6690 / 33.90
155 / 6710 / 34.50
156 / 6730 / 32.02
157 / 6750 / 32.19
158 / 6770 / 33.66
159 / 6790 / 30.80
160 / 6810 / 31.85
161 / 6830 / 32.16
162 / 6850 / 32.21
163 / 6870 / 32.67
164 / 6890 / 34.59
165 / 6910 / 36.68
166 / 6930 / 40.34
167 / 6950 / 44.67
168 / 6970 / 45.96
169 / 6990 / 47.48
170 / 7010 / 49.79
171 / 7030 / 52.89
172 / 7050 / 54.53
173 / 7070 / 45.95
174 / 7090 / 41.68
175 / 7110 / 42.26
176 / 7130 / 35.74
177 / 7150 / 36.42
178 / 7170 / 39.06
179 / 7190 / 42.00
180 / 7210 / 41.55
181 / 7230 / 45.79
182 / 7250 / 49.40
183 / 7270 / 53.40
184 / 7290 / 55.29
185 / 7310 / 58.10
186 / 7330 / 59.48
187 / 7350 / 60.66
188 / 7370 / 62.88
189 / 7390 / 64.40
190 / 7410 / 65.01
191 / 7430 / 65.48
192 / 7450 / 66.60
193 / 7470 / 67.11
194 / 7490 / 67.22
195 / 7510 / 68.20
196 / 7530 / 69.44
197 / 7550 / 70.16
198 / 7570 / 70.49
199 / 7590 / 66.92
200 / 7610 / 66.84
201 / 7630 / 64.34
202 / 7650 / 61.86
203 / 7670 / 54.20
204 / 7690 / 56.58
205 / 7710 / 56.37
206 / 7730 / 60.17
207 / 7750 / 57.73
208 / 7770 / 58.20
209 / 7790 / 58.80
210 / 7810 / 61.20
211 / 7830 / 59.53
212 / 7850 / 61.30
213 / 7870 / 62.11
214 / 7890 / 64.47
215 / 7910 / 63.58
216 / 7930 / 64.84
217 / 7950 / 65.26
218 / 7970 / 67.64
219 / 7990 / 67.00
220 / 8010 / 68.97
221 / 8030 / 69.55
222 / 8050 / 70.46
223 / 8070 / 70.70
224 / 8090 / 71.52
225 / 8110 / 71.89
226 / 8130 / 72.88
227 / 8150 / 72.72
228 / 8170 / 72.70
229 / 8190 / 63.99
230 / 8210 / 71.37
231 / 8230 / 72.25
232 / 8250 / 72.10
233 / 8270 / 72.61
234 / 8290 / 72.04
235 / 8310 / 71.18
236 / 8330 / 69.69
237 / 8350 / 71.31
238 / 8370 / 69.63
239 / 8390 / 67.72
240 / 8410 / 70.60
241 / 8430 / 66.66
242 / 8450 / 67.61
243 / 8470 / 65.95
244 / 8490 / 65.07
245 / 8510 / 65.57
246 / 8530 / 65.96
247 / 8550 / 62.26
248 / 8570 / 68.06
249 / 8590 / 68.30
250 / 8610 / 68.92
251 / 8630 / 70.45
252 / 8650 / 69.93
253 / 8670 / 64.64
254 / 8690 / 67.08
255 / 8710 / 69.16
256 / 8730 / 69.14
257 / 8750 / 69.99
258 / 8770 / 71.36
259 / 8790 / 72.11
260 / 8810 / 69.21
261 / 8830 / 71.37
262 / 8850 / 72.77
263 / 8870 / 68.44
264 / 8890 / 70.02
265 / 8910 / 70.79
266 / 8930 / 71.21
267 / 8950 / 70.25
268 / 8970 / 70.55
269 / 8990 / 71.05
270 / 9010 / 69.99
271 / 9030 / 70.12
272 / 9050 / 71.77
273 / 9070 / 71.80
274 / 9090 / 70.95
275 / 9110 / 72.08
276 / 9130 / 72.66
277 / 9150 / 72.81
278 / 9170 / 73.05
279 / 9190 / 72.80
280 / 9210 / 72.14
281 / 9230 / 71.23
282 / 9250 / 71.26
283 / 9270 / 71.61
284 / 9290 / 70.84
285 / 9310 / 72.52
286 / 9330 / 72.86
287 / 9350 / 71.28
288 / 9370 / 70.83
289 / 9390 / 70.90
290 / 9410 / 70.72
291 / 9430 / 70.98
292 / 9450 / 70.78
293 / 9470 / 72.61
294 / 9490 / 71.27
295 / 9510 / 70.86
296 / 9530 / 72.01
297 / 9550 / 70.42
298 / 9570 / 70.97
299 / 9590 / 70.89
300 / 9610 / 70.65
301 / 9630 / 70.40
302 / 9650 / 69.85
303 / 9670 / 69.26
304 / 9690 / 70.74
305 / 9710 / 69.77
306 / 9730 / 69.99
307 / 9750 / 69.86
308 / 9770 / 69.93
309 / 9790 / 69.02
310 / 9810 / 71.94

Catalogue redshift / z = 0.00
